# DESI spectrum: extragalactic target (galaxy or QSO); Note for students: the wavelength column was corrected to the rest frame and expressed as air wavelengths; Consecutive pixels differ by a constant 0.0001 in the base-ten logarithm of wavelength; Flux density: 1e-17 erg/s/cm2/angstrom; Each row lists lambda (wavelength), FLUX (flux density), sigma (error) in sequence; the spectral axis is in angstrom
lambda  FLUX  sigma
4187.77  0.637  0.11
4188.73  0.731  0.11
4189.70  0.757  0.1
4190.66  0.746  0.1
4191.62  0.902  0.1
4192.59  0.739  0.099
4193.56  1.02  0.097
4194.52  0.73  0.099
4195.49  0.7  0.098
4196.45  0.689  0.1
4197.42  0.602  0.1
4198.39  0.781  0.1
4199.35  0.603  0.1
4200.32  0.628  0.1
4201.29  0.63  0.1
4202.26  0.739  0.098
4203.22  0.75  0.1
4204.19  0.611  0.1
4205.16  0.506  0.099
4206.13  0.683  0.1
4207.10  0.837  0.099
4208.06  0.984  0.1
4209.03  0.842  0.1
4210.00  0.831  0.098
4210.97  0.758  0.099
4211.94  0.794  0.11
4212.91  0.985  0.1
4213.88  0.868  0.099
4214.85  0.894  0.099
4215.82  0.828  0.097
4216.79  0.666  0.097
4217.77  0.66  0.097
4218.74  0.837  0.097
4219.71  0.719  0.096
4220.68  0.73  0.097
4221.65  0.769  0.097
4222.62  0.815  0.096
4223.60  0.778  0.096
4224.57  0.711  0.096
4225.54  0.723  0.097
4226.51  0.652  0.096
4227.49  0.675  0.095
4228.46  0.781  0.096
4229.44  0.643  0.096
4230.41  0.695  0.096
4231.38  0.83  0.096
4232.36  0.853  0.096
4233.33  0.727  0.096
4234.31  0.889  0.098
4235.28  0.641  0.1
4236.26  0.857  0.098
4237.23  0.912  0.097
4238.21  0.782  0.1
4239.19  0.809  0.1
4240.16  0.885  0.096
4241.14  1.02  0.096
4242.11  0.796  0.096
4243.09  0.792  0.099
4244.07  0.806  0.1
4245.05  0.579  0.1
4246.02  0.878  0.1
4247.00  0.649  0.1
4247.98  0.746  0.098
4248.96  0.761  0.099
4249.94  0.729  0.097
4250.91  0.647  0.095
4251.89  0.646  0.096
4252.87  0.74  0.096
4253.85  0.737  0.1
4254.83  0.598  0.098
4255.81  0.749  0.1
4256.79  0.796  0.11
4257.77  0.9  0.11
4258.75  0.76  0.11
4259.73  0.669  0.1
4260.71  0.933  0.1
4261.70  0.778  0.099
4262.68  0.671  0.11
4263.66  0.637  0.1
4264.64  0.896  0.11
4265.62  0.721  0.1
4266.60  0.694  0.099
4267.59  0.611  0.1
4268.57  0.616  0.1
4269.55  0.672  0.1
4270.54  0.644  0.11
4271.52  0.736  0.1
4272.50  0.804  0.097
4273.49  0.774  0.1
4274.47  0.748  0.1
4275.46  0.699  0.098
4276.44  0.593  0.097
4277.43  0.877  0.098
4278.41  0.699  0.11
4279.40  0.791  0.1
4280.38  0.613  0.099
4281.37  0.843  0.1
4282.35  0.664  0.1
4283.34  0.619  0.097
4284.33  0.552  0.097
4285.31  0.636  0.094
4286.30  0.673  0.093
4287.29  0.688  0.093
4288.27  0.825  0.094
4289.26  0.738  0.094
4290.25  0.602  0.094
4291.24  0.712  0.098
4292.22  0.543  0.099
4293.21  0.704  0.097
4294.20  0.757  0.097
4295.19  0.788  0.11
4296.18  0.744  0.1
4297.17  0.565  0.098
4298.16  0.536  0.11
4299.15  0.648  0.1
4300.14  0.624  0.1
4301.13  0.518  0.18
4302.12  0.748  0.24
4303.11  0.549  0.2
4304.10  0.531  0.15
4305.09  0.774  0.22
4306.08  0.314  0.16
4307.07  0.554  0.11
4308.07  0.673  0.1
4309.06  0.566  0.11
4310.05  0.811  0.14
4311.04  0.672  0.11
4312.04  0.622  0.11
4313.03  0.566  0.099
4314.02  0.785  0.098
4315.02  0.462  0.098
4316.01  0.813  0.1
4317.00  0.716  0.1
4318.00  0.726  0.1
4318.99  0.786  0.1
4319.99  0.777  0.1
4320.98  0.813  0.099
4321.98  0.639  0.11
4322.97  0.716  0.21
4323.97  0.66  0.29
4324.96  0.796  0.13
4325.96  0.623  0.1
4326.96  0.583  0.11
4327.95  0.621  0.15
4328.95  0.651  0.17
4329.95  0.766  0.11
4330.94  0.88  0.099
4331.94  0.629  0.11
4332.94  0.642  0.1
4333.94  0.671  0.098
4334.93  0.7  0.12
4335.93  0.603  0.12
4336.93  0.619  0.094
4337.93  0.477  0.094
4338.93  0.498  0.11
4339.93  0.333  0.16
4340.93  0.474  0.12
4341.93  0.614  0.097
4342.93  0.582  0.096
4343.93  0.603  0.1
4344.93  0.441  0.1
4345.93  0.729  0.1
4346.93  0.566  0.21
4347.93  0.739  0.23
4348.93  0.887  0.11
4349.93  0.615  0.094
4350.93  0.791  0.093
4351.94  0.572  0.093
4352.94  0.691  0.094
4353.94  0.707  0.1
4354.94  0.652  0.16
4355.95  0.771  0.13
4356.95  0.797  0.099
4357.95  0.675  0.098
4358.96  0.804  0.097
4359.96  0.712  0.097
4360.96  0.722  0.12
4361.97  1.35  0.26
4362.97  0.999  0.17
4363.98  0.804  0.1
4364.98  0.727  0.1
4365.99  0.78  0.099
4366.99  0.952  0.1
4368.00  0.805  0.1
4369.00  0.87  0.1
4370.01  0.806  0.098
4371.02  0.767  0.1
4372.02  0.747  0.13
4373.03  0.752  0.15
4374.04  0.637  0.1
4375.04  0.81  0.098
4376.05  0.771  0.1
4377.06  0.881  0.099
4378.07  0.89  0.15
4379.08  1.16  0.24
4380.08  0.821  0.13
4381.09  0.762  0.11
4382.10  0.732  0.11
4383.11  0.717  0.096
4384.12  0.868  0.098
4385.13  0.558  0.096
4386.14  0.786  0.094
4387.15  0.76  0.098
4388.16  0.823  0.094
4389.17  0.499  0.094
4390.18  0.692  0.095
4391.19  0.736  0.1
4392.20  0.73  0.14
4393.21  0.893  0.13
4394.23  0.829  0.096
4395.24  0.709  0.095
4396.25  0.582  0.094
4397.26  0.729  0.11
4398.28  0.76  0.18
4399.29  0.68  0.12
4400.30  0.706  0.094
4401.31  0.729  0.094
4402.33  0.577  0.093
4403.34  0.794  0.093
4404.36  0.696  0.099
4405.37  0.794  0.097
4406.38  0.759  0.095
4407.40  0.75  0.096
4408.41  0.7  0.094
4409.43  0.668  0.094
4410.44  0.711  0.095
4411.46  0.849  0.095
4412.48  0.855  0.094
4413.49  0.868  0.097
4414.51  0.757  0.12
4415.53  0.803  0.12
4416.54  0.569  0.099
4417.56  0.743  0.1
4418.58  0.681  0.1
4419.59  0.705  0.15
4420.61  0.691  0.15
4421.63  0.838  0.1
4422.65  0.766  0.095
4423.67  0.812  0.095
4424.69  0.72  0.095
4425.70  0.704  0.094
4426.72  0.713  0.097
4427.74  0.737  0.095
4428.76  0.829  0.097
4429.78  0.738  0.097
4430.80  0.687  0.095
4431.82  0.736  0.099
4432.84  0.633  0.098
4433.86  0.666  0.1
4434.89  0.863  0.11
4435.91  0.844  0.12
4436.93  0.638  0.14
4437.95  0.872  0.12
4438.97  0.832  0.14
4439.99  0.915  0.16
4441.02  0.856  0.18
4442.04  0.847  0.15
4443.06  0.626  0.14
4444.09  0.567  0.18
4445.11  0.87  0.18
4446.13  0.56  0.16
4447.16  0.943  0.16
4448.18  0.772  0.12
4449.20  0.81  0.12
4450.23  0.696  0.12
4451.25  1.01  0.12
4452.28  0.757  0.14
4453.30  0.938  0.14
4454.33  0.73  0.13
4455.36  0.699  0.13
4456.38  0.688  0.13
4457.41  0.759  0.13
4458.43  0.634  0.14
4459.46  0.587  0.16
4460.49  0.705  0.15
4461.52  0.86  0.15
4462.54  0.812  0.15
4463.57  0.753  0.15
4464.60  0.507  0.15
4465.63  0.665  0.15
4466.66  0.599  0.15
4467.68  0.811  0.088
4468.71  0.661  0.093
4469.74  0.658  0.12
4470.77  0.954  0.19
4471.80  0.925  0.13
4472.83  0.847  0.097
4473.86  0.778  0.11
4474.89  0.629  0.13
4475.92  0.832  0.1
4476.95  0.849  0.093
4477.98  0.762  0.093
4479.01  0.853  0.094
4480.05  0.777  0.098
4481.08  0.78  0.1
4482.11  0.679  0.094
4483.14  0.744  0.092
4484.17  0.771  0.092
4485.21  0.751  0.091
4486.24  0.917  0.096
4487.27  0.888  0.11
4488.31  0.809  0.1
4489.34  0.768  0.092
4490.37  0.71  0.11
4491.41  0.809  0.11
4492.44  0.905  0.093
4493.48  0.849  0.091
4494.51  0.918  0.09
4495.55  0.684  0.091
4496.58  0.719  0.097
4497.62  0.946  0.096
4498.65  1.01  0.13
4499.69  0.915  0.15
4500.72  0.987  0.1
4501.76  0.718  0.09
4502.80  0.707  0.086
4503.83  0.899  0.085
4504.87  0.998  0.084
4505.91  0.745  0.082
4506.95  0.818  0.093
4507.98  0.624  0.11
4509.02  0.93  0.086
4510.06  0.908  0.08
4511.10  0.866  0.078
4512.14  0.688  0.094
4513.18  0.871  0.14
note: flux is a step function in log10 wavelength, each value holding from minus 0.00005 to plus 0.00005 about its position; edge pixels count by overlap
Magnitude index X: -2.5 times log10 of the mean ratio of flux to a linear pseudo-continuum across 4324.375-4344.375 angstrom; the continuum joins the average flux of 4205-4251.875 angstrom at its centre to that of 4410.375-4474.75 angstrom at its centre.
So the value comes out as 0.23 mag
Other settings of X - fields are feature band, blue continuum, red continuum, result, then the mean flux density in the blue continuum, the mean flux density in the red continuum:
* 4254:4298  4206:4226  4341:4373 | 0.10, 0.798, 0.747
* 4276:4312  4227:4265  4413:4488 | 0.16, 0.766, 0.76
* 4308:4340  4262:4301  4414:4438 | 0.06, 0.69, 0.737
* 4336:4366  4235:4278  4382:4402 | 0.07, 0.75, 0.724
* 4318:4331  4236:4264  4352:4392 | 0.10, 0.768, 0.787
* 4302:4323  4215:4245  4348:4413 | 0.17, 0.774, 0.768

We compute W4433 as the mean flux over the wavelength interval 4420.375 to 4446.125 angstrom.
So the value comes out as 0.757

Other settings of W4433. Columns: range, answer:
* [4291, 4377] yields 0.69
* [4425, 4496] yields 0.768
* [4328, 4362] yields 0.665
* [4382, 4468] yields 0.742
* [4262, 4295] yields 0.7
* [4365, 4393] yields 0.782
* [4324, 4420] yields 0.728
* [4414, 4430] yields 0.738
